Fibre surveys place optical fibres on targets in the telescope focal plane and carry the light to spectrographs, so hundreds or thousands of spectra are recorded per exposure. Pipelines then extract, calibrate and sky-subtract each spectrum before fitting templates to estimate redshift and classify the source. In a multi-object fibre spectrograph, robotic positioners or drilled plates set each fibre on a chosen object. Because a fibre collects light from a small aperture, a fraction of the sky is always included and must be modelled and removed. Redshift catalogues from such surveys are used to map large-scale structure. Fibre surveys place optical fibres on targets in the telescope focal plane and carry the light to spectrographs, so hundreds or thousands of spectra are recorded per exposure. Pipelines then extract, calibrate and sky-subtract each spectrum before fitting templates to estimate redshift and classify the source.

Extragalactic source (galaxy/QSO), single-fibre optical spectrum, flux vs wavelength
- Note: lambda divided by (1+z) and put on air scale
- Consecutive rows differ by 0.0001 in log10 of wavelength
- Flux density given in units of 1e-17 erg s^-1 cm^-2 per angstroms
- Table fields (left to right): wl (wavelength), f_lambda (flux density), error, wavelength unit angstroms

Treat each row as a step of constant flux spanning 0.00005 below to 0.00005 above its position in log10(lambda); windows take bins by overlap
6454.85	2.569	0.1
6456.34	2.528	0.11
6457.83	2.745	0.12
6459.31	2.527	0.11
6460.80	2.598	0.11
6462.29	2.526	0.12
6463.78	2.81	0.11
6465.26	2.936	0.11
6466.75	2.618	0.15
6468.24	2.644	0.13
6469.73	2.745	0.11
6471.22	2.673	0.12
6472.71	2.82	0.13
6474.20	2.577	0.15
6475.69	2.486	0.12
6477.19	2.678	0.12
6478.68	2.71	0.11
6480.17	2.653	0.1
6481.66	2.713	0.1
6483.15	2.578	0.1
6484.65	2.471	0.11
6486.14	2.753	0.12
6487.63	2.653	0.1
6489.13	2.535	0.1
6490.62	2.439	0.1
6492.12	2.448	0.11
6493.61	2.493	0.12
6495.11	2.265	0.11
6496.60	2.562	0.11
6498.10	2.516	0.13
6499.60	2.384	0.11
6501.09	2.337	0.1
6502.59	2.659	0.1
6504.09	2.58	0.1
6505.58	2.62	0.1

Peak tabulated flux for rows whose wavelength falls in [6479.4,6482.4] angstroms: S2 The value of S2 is 2.713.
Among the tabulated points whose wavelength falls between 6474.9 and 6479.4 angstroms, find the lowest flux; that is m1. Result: 2.486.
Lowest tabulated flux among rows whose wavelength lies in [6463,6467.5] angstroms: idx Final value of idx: 2.618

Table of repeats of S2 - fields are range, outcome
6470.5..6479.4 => 2.82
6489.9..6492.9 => 2.448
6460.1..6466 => 2.936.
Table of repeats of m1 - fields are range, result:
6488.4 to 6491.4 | 2.439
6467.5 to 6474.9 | 2.577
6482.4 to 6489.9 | 2.471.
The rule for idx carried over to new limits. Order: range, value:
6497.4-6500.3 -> 2.384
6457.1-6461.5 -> 2.527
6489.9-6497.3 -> 2.265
